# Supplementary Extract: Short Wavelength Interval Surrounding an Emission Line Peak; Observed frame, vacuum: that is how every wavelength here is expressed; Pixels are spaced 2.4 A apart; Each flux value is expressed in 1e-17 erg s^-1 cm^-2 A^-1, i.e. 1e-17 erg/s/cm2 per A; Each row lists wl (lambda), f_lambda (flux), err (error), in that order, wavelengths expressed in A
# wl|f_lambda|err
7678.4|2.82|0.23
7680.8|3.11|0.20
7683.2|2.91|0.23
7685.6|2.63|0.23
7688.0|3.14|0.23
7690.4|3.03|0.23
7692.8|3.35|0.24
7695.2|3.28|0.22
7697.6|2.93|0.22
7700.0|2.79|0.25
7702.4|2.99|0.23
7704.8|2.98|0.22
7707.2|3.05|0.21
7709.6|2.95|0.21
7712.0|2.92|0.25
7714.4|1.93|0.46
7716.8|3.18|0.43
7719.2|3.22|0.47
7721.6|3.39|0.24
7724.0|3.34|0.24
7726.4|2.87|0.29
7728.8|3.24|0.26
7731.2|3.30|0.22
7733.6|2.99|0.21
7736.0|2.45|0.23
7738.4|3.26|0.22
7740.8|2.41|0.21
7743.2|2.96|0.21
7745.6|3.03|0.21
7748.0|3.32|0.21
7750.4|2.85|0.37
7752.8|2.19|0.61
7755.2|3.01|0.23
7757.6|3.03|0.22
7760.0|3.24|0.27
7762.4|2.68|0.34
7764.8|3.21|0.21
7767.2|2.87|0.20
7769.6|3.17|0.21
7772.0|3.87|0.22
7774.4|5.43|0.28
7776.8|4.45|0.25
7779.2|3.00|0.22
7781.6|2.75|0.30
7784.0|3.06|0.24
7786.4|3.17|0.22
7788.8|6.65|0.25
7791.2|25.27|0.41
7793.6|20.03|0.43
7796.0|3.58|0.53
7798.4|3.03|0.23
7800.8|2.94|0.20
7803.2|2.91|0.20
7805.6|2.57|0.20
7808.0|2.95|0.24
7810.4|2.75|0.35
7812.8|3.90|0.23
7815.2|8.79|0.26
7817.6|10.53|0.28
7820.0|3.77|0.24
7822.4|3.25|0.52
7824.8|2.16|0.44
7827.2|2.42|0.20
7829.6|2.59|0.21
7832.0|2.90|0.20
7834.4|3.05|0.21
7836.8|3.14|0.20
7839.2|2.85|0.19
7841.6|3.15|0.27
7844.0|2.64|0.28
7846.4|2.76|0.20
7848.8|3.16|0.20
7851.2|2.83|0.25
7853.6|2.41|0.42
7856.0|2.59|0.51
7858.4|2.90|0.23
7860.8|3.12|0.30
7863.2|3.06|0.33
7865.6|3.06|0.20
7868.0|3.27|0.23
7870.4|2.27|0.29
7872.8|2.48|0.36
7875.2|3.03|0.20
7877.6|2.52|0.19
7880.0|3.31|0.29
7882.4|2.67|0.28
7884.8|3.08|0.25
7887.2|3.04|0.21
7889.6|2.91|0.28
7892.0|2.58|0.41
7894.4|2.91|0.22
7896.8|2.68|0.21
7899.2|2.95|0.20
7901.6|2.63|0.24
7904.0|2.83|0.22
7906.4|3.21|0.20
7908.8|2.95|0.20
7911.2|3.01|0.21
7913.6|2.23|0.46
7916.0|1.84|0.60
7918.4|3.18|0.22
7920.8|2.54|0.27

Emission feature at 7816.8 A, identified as [N II]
